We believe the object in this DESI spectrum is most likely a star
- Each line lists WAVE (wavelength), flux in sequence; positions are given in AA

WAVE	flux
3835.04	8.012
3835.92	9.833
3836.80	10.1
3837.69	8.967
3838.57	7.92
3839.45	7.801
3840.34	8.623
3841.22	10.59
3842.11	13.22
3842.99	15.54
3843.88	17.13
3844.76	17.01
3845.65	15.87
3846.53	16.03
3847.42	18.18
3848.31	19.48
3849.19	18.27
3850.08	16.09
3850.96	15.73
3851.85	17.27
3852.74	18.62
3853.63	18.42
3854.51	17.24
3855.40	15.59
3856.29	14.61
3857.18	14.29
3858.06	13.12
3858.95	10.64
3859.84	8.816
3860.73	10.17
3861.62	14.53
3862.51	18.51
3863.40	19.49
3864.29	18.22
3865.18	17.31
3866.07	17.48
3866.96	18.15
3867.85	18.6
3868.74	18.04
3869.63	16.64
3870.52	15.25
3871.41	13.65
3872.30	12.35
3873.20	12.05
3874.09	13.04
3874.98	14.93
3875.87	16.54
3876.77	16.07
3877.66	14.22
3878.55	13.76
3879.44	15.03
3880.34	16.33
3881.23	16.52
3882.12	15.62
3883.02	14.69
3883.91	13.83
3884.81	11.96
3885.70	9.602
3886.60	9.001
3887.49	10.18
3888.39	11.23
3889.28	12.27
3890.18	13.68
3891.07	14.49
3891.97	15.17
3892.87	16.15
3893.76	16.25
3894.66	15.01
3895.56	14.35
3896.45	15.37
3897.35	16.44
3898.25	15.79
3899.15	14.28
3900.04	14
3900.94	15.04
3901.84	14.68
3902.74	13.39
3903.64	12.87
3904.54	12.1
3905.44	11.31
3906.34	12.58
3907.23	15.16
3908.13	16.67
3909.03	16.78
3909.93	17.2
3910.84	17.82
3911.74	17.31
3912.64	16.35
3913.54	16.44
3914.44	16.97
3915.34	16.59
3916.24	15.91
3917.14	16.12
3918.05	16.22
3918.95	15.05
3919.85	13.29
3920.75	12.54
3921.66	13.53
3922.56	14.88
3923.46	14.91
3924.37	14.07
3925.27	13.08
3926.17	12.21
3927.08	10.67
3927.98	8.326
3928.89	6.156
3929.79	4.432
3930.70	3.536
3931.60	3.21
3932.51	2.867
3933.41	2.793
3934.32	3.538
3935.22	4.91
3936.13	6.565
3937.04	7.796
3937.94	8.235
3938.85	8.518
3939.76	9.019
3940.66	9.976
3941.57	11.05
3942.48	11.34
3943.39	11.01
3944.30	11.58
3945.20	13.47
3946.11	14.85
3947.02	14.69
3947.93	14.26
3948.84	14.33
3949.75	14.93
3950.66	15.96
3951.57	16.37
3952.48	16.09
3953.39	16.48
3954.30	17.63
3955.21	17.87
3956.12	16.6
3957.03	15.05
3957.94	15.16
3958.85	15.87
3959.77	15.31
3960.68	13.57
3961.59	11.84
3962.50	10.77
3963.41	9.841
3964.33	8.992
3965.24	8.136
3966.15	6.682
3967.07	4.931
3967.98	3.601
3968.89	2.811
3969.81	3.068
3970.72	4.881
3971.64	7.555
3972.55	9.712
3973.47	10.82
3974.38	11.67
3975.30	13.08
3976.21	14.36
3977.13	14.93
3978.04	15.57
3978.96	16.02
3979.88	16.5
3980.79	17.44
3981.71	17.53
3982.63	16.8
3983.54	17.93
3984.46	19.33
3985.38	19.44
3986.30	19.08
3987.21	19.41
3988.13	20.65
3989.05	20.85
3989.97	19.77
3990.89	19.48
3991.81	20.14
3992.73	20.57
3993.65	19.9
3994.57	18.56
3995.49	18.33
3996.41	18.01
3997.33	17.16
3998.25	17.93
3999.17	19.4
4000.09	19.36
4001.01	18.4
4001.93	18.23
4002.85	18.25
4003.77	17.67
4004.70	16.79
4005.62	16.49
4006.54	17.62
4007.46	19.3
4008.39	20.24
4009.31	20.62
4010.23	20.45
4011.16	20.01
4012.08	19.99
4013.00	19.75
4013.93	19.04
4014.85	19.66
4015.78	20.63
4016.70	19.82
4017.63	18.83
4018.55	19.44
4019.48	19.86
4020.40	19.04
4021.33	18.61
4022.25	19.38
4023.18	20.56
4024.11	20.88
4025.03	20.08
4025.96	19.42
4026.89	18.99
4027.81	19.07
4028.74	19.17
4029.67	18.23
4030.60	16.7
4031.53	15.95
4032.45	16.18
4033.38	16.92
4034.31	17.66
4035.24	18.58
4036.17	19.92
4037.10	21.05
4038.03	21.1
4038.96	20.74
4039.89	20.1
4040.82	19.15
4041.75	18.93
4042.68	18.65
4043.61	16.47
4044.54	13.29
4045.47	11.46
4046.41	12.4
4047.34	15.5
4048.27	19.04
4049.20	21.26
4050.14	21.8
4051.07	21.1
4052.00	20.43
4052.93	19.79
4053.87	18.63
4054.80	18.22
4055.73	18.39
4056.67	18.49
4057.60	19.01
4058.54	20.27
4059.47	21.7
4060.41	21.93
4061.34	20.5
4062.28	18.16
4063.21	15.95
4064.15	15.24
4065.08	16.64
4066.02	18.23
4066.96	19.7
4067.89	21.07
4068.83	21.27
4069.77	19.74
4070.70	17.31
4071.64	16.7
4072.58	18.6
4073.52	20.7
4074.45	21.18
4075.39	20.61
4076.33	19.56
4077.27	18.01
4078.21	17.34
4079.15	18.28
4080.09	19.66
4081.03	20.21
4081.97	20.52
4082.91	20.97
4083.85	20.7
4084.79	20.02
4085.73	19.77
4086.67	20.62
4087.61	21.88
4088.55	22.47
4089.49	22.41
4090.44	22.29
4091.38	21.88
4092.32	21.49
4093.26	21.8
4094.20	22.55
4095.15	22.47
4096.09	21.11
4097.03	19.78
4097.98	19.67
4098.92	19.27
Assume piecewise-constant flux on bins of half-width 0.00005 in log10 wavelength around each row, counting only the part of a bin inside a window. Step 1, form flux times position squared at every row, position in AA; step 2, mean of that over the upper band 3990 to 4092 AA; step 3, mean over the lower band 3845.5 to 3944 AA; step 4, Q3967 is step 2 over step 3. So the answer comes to 1.52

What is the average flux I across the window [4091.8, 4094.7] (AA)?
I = 21.9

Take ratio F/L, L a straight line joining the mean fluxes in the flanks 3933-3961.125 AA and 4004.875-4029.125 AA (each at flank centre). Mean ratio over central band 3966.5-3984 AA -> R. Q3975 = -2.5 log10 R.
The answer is 0.32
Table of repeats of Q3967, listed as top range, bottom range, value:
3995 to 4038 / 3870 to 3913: 1.40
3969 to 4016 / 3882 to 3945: 1.45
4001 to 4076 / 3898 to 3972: 1.66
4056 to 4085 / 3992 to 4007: 1.09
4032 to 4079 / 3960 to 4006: 1.30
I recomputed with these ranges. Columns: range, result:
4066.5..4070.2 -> 20.5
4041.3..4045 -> 16.8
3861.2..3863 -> 16.6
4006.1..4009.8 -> 19.5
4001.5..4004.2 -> 18.1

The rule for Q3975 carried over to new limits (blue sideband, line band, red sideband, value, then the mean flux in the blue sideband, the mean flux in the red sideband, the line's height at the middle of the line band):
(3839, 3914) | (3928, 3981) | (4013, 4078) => 0.48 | 14.9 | 18.8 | 16.7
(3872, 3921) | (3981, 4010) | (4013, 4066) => -0.08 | 14.5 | 18.7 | 17.4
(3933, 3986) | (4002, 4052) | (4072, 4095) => -0.13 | 12.1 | 20.6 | 16.7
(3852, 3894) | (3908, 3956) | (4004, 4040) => 0.31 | 14.7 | 19.1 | 16.5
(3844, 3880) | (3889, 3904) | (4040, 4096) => 0.12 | 15.7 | 19.4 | 16.4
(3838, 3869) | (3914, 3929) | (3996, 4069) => 0.21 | 15.3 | 18.8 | 16.6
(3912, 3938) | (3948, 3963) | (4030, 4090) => -0.20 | 10.8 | 19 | 12.7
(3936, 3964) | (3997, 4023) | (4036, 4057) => -0.16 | 13.2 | 18.5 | 16.5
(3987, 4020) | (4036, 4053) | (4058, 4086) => 0.05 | 19.2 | 19.3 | 19.3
